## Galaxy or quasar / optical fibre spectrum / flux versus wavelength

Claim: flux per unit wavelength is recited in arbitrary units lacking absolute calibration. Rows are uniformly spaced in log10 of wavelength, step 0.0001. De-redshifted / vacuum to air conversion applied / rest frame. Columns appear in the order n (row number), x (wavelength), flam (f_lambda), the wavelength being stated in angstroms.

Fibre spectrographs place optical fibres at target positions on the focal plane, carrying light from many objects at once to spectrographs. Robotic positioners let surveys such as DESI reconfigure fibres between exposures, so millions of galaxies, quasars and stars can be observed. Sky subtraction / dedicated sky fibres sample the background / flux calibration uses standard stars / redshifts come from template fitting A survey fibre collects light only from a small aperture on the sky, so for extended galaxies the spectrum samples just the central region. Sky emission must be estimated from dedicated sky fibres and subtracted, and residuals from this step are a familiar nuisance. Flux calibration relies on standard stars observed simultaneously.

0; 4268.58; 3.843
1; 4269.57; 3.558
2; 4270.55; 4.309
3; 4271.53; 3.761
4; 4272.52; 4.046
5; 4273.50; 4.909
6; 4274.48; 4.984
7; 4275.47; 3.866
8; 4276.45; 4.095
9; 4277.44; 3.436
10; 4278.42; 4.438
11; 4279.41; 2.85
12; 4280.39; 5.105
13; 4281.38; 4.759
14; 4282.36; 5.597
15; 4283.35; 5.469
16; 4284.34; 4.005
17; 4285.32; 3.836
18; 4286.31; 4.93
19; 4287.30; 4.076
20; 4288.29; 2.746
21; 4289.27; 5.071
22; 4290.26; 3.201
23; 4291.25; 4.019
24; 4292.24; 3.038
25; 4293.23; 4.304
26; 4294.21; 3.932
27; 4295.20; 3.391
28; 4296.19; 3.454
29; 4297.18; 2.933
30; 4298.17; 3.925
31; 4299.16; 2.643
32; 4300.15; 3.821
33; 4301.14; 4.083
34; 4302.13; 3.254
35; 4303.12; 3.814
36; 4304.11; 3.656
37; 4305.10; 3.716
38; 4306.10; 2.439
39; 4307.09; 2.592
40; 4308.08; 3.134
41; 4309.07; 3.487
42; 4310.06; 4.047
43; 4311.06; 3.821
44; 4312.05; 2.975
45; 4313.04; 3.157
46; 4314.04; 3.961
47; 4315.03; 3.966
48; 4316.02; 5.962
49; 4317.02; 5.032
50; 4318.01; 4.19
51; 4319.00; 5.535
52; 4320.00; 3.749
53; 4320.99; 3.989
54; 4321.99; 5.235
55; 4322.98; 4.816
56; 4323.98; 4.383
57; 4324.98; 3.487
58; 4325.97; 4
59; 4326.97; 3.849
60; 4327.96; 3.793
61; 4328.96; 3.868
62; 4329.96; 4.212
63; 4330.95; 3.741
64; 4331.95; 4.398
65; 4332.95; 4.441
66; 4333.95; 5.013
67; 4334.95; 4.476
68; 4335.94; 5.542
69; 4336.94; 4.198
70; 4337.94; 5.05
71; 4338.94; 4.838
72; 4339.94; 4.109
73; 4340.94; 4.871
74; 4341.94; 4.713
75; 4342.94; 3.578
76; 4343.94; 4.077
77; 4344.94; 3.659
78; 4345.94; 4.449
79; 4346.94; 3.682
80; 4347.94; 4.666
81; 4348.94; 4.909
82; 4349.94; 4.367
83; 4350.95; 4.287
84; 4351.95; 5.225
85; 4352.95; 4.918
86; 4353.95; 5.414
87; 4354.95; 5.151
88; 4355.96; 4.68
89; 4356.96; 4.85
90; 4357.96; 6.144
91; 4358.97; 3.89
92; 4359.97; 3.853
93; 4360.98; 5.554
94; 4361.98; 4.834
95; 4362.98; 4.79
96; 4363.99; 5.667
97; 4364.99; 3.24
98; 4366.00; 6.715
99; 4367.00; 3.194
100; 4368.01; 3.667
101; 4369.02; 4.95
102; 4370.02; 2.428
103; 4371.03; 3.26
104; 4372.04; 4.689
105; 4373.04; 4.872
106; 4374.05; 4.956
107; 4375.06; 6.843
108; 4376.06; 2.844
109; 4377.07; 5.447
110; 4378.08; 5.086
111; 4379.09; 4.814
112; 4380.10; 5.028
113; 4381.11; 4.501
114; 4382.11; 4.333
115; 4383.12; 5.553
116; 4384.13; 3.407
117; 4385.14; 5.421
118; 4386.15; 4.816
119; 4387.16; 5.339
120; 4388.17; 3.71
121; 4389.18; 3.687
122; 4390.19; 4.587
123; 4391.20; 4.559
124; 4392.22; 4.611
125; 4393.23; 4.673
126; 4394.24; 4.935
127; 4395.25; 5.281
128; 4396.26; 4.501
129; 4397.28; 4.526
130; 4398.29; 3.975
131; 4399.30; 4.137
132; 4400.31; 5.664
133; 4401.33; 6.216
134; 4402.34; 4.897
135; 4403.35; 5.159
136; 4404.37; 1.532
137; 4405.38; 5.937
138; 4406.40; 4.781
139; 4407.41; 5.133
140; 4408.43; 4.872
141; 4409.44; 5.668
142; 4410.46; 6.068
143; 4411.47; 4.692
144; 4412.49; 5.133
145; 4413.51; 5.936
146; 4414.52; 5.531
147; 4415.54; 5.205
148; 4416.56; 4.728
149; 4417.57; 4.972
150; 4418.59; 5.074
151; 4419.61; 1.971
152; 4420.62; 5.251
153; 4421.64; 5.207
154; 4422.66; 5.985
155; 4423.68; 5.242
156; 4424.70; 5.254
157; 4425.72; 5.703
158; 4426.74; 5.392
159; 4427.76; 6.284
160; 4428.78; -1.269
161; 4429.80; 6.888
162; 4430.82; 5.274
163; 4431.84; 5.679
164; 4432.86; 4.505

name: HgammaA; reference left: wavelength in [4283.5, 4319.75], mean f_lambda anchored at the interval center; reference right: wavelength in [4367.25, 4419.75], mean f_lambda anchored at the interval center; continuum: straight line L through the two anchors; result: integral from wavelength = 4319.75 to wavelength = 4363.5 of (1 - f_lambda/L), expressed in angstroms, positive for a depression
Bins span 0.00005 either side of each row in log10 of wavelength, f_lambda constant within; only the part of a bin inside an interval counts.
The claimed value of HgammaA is -3.1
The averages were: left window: 3.8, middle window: 4.5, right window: 4.72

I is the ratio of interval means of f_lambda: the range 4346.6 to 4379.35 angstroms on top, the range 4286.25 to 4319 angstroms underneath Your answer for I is 1.25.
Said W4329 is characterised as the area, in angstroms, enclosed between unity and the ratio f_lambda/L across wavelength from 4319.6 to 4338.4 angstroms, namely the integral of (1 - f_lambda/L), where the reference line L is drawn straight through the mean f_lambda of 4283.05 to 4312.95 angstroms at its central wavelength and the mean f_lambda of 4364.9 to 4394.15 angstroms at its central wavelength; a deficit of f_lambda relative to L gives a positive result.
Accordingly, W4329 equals -1.6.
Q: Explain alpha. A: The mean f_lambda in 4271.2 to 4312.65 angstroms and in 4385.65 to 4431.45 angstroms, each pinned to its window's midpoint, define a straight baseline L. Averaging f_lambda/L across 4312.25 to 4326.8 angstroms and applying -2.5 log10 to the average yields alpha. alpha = -0.07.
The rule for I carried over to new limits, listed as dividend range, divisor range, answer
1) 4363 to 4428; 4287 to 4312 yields 1.36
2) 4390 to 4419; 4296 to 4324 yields 1.28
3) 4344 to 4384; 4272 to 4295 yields 1.10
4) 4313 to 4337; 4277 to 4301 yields 1.11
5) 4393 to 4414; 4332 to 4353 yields 1.09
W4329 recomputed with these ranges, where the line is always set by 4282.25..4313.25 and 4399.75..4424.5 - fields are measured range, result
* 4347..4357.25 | -1.11 angstroms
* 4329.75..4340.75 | -1.16 angstroms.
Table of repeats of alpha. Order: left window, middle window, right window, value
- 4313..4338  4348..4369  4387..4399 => -0.08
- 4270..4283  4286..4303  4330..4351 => 0.18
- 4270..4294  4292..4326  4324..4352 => 0.12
